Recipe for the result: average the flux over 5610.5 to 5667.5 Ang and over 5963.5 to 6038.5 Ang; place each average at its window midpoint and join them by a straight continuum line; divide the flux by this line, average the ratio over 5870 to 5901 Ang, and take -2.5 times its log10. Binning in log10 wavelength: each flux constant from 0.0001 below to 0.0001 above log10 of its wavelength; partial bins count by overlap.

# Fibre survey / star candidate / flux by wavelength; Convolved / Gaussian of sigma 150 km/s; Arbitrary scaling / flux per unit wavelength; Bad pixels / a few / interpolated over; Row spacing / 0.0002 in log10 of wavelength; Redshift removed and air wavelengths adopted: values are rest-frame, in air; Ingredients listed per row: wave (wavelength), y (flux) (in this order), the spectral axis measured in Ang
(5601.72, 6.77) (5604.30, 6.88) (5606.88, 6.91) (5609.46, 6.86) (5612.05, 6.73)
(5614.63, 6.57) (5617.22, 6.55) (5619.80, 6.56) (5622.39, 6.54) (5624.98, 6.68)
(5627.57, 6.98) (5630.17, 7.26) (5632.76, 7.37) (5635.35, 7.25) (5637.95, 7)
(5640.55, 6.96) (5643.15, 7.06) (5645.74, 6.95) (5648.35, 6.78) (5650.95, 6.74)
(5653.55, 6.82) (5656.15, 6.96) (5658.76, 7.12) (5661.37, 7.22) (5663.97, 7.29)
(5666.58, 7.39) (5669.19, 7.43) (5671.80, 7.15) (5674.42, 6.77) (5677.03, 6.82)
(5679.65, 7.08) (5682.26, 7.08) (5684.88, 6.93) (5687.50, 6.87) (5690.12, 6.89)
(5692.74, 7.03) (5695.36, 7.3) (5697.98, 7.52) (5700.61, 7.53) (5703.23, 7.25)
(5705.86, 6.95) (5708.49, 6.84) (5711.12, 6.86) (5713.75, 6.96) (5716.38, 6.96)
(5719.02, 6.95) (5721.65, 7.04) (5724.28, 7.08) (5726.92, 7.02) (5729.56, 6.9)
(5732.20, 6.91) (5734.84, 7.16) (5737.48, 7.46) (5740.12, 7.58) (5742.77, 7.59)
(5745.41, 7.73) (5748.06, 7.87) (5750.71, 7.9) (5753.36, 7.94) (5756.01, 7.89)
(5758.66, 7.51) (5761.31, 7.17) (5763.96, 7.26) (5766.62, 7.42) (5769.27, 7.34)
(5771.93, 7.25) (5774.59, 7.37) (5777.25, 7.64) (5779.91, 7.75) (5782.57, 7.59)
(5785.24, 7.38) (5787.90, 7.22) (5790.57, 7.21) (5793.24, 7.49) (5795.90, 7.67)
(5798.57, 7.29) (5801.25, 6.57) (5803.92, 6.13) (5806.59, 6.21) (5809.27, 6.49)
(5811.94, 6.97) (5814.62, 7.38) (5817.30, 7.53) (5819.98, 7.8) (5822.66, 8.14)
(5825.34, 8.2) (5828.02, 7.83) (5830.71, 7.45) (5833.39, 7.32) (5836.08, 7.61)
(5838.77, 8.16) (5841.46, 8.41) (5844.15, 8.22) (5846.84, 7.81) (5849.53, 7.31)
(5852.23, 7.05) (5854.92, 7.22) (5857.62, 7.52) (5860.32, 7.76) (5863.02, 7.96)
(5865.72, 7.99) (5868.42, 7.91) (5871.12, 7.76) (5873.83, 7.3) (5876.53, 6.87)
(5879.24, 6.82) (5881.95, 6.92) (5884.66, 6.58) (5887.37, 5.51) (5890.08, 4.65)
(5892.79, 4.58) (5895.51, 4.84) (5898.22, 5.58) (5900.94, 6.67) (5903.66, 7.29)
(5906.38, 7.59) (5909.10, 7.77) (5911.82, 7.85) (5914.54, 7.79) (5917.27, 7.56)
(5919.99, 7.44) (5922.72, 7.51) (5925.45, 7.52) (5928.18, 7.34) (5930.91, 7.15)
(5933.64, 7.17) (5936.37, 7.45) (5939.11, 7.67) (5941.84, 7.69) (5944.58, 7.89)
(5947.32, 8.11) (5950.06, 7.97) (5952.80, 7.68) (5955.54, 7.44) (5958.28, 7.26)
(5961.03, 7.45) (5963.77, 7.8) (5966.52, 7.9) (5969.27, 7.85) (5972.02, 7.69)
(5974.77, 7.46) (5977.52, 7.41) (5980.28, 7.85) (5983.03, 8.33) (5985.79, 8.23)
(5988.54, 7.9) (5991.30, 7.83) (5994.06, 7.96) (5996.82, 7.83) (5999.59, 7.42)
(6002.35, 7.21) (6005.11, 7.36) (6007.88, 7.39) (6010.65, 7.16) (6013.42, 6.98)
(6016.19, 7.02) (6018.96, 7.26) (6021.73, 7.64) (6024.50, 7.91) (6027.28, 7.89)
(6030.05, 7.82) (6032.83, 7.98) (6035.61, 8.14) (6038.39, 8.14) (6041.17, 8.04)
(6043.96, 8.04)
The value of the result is 0.21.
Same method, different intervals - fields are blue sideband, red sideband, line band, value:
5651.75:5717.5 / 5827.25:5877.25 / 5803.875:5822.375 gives 0.071 mag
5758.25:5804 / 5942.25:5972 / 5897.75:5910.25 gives 0.080 mag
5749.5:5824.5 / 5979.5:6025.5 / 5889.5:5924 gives 0.113 mag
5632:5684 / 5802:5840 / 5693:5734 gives 0.014 mag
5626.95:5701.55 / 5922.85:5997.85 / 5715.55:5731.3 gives 0.033 mag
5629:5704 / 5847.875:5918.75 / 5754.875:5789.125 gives -0.063 mag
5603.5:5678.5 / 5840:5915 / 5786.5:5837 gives -0.041 mag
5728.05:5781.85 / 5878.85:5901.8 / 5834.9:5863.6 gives -0.228 mag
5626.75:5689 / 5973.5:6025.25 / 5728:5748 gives -0.028 mag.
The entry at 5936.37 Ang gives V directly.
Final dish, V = 7.45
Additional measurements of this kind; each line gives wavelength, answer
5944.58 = 7.89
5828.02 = 7.83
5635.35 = 7.25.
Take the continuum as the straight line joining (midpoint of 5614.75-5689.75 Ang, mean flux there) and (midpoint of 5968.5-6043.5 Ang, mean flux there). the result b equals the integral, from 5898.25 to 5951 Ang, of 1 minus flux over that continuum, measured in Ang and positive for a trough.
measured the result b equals 0.24 Ang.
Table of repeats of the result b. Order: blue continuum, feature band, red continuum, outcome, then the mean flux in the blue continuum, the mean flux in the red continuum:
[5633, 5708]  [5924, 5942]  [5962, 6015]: 0.3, 7.08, 7.66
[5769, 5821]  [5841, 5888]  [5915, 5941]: -0.4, 7.21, 7.44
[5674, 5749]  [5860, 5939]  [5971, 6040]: 5.0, 7.14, 7.67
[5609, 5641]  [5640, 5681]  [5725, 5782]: 0.0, 6.87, 7.46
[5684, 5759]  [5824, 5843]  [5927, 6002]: -1.0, 7.26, 7.69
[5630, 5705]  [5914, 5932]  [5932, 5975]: 0.3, 7.09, 7.66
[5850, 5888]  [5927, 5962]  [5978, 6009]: 0.0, 7.26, 7.75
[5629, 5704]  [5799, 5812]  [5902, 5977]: 1.5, 7.1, 7.6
